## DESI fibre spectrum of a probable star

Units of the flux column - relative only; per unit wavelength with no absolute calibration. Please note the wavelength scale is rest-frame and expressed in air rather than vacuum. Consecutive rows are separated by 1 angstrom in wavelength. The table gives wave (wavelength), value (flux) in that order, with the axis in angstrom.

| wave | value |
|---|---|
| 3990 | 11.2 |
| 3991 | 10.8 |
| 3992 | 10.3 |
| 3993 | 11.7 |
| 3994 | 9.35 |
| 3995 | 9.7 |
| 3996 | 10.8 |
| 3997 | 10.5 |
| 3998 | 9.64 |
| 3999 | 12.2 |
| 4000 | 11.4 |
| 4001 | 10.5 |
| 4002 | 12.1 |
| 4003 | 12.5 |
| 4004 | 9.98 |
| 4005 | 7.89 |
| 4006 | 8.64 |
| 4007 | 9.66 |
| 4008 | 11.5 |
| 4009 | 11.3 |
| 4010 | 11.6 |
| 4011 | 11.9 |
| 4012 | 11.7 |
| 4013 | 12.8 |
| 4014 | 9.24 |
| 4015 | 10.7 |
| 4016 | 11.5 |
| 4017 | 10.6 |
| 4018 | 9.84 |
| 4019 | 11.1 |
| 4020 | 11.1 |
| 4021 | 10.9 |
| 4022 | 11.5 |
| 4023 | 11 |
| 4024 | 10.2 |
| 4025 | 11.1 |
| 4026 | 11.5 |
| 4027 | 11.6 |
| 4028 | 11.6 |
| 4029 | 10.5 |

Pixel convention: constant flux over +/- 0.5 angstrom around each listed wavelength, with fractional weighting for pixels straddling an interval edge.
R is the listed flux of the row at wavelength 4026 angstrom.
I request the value 11.5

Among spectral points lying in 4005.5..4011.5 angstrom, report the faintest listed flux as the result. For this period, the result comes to 8.64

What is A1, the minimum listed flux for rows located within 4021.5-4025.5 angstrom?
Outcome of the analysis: 10.2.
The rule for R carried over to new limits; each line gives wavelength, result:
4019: 11.1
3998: 9.64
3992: 10.3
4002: 12.1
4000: 11.4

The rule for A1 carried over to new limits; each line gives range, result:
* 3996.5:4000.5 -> 9.64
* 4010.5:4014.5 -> 9.24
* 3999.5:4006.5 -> 7.89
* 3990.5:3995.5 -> 9.35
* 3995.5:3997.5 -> 10.5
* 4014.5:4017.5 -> 10.6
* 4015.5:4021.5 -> 9.84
